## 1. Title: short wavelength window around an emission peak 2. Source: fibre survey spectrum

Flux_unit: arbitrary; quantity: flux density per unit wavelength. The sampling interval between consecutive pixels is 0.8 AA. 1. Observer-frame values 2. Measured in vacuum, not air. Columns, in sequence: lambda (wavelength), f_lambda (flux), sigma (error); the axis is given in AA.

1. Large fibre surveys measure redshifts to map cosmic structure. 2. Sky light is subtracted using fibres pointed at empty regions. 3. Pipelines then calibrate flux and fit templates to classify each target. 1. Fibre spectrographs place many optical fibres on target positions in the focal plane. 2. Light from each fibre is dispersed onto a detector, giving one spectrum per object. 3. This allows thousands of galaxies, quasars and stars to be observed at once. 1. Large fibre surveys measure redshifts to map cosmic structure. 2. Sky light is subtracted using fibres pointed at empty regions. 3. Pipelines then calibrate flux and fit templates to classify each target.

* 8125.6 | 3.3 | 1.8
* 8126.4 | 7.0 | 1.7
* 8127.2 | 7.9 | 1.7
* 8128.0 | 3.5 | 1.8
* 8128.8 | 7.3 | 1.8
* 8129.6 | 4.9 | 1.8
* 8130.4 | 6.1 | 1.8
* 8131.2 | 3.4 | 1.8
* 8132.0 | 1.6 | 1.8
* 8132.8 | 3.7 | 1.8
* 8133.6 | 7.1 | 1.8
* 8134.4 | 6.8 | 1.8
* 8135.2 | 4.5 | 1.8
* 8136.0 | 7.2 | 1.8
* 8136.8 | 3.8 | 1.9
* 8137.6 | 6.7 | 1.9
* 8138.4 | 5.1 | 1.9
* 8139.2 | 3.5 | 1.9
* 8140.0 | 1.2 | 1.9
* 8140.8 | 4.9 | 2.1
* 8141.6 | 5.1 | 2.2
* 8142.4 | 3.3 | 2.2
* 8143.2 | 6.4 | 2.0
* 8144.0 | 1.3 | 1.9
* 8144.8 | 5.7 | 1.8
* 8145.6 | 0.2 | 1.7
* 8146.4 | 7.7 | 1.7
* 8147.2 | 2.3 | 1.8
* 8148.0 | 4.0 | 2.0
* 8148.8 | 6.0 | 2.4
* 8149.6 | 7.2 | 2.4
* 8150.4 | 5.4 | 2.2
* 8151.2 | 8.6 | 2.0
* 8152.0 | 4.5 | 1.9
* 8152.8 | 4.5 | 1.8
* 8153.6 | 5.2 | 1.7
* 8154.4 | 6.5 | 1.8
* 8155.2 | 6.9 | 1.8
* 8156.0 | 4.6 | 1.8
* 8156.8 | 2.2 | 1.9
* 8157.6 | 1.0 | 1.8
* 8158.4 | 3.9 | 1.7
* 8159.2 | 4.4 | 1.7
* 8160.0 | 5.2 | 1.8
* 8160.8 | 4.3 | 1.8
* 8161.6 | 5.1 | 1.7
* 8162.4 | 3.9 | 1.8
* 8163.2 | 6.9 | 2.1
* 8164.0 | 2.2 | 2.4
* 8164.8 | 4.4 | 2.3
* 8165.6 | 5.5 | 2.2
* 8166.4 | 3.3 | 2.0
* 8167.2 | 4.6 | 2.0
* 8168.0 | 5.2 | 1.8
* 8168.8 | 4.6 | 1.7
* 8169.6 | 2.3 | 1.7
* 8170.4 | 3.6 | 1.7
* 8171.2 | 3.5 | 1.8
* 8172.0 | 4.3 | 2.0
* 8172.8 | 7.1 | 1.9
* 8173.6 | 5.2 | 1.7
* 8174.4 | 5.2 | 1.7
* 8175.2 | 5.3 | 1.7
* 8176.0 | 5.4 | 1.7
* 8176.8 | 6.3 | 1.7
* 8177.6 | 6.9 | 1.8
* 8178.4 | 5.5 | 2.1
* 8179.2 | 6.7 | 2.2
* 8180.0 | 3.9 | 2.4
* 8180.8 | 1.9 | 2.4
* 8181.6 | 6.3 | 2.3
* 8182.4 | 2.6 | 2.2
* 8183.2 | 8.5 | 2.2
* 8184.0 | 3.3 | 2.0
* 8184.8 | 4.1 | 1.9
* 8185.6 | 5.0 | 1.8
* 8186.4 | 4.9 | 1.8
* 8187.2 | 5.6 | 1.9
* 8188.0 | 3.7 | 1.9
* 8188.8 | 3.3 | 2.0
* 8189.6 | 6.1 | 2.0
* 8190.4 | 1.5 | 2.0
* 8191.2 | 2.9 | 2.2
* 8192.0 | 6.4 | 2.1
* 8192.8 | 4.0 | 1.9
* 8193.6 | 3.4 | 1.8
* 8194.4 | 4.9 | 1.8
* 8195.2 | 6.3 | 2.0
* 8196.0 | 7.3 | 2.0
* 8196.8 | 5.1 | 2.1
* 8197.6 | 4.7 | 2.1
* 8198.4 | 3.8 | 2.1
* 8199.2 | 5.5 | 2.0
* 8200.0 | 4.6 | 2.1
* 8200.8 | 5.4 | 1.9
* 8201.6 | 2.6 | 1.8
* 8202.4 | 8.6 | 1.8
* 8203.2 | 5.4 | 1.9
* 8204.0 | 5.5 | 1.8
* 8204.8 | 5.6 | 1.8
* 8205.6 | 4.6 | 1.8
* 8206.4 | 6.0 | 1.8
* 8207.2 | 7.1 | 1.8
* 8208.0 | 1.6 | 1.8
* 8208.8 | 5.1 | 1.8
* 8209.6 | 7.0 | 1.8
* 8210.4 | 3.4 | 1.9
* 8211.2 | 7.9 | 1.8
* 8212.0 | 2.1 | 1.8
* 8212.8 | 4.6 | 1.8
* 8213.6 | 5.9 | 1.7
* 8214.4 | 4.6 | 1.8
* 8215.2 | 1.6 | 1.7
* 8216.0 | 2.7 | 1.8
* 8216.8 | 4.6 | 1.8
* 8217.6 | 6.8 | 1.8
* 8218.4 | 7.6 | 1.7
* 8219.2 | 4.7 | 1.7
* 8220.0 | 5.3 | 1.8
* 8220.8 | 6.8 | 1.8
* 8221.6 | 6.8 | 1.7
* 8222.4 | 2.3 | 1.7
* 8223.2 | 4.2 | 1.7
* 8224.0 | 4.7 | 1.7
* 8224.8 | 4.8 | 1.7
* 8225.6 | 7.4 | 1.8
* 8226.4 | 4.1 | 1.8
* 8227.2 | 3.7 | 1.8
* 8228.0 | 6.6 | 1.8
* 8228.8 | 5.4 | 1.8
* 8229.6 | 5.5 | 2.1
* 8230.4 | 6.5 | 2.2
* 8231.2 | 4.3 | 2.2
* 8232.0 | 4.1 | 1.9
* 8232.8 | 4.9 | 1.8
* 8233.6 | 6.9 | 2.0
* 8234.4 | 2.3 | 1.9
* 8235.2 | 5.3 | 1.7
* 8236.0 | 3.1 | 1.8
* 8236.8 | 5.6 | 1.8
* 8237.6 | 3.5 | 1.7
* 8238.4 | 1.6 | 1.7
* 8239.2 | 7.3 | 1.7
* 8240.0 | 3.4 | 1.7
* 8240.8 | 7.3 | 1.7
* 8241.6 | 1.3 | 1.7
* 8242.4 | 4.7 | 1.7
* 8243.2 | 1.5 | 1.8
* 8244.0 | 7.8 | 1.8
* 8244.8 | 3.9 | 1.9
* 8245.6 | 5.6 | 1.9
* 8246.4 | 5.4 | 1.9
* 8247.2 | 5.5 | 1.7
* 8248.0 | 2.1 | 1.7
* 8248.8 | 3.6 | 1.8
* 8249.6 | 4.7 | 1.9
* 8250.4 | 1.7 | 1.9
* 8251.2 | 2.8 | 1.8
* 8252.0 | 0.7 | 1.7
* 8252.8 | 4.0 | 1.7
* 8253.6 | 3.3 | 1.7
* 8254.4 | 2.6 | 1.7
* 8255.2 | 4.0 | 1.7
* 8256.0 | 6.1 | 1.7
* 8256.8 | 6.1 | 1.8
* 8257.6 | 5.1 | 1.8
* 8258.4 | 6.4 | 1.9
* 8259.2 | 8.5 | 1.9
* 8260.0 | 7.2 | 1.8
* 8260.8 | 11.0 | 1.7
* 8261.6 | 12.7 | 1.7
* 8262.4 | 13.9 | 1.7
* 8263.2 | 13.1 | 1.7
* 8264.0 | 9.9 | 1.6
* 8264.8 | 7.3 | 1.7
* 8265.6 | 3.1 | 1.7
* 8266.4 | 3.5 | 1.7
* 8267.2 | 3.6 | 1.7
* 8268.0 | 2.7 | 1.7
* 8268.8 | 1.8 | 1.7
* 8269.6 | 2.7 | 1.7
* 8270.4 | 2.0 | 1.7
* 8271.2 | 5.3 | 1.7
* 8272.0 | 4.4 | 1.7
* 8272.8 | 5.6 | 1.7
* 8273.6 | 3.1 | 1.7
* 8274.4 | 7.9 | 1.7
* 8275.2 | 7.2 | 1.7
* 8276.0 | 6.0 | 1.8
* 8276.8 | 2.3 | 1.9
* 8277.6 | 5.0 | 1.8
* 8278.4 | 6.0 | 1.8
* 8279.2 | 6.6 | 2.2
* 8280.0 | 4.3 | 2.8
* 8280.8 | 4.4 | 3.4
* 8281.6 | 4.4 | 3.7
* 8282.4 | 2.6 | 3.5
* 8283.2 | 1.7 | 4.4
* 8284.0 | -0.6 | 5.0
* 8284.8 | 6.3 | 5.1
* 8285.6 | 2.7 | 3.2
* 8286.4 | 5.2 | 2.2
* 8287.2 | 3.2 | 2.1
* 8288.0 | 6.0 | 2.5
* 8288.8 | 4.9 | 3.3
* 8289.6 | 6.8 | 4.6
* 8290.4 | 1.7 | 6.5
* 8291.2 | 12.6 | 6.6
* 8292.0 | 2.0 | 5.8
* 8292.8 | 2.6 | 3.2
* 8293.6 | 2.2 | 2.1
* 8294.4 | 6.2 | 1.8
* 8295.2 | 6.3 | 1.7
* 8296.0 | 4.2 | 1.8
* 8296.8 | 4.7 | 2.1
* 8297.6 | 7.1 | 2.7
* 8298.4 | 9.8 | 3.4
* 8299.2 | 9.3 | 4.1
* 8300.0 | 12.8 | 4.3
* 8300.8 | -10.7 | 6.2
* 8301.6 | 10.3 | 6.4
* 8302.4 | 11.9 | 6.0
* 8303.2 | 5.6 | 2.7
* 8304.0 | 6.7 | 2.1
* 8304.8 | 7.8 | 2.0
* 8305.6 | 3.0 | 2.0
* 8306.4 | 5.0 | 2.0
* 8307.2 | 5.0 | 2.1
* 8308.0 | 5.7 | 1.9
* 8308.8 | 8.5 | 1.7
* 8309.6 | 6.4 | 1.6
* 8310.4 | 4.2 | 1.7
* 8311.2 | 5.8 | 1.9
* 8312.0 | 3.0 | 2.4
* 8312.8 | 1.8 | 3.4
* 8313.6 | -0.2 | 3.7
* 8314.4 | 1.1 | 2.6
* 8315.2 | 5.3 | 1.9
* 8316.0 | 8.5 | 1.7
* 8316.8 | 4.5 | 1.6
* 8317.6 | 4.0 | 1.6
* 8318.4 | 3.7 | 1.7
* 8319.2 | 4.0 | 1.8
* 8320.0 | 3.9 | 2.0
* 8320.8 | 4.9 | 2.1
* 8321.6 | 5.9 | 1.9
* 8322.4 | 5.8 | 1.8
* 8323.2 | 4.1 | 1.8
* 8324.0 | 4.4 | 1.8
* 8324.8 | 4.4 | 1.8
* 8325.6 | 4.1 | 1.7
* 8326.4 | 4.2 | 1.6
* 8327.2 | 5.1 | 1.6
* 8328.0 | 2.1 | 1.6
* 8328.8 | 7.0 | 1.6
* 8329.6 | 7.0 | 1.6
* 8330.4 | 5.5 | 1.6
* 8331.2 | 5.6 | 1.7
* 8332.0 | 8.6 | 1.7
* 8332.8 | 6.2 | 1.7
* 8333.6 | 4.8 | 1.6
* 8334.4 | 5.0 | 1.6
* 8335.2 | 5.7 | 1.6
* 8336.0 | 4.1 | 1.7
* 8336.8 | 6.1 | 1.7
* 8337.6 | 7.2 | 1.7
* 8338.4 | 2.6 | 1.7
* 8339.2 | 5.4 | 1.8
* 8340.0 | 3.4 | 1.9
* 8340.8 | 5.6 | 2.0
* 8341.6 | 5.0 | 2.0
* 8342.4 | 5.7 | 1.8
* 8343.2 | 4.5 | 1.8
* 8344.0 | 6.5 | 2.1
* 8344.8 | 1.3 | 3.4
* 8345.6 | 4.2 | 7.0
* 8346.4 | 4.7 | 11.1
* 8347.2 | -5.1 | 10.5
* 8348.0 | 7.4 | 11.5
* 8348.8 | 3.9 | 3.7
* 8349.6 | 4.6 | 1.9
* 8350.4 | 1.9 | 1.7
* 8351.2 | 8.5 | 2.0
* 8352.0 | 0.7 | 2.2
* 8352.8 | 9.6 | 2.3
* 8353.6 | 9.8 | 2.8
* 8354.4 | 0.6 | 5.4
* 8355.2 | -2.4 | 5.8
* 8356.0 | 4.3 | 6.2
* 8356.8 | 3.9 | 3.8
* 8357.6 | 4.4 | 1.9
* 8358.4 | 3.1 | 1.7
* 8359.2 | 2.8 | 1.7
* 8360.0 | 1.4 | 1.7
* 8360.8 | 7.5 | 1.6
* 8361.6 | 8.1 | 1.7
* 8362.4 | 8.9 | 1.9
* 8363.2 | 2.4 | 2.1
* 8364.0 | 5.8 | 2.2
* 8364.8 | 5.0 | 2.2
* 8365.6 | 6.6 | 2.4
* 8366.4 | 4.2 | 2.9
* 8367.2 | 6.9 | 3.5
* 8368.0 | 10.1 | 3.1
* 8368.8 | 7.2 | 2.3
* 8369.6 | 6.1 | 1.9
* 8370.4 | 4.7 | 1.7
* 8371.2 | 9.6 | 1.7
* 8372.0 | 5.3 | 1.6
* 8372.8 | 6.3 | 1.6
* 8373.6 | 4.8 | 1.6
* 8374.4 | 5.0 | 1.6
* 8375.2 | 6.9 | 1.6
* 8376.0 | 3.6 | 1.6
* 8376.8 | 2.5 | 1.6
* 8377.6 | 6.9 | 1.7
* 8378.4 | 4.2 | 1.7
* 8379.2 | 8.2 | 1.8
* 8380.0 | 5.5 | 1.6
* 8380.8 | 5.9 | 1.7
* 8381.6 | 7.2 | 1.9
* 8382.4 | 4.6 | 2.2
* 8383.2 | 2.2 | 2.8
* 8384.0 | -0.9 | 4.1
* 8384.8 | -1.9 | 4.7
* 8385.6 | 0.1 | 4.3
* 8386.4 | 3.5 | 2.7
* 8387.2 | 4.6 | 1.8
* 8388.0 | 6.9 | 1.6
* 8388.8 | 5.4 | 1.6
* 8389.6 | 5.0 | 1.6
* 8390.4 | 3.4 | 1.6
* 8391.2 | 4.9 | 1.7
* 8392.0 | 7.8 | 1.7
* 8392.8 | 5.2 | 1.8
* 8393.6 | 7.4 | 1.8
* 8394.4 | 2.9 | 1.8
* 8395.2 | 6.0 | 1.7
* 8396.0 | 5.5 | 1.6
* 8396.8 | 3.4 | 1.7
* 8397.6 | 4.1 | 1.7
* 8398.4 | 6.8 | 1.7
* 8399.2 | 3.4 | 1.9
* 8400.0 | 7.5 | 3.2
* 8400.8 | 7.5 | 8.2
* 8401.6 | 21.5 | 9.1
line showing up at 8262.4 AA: H-gamma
